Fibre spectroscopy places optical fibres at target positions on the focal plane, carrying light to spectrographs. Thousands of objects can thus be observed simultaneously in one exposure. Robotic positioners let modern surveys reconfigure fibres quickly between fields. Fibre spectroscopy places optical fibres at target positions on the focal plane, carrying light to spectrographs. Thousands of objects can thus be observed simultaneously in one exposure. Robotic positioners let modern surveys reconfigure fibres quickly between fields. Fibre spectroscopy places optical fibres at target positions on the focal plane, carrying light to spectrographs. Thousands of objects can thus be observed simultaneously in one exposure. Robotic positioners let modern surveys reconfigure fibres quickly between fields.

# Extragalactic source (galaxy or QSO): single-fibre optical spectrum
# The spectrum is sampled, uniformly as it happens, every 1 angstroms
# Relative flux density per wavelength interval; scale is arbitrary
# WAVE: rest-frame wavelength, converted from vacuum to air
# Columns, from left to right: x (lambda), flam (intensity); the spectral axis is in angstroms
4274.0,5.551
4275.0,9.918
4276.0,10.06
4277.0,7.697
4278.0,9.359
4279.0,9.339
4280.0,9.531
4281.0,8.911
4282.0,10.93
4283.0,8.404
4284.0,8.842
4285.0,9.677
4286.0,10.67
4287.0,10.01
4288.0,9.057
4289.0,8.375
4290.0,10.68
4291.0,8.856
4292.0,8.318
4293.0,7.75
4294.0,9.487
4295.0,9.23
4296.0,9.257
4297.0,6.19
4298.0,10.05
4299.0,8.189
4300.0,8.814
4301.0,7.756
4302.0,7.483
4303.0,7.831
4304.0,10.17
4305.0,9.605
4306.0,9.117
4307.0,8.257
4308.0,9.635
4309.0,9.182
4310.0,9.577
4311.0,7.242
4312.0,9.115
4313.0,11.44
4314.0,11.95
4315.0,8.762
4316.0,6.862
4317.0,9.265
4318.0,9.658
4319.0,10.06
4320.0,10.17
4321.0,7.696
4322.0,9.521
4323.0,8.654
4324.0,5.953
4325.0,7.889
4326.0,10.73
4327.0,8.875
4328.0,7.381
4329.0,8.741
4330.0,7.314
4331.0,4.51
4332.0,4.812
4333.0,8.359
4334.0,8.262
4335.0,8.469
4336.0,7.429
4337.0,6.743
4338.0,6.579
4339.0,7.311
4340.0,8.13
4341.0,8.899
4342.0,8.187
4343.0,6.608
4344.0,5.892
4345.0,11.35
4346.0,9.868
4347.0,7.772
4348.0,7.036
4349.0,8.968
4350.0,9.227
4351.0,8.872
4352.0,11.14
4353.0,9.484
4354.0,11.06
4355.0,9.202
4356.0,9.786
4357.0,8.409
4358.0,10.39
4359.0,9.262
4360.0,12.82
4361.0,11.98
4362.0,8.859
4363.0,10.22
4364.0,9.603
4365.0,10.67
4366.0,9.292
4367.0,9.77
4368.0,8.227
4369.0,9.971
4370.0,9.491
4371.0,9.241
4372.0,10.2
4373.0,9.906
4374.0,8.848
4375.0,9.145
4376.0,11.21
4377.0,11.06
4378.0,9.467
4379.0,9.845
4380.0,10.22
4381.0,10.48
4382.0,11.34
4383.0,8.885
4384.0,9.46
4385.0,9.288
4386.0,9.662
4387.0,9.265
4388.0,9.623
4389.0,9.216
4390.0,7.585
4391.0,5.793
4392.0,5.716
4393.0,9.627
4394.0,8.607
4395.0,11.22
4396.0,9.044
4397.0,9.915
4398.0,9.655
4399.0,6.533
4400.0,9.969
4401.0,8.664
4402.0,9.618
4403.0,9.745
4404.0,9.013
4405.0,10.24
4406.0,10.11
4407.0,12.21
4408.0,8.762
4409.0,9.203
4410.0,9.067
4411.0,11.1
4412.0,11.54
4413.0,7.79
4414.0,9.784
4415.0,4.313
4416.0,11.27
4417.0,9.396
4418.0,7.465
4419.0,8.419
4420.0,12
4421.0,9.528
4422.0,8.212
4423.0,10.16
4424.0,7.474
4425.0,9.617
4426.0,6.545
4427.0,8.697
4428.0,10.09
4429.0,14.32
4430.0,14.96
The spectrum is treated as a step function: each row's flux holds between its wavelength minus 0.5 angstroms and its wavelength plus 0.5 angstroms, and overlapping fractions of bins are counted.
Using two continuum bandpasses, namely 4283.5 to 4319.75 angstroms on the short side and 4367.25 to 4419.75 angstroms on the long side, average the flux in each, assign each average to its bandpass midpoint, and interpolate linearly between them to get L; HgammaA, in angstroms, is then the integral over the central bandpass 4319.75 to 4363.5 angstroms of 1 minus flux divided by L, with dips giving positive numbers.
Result 2.8 angstroms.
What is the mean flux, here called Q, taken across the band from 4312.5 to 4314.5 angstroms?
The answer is 11.7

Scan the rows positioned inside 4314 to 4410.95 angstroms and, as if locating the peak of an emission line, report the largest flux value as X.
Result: 12.82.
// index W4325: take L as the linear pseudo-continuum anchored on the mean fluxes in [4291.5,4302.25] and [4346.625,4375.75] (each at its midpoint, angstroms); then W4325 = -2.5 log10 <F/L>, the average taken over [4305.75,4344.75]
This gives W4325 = 0.08 mag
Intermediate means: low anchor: 8.43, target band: 8.3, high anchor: 9.64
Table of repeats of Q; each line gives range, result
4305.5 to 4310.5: 9.15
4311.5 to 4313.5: 10.3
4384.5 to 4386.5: 9.48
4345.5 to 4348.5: 8.23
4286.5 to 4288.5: 9.53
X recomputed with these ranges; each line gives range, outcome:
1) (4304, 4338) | 11.95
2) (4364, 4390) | 11.34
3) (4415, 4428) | 12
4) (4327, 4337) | 8.875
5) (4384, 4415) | 12.21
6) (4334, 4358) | 11.35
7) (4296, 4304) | 10.17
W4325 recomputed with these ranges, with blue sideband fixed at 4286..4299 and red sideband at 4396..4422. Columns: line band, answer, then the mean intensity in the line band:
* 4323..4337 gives 0.20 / 7.6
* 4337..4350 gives 0.14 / 8.04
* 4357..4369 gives -0.09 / 10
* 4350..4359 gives -0.06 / 9.73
